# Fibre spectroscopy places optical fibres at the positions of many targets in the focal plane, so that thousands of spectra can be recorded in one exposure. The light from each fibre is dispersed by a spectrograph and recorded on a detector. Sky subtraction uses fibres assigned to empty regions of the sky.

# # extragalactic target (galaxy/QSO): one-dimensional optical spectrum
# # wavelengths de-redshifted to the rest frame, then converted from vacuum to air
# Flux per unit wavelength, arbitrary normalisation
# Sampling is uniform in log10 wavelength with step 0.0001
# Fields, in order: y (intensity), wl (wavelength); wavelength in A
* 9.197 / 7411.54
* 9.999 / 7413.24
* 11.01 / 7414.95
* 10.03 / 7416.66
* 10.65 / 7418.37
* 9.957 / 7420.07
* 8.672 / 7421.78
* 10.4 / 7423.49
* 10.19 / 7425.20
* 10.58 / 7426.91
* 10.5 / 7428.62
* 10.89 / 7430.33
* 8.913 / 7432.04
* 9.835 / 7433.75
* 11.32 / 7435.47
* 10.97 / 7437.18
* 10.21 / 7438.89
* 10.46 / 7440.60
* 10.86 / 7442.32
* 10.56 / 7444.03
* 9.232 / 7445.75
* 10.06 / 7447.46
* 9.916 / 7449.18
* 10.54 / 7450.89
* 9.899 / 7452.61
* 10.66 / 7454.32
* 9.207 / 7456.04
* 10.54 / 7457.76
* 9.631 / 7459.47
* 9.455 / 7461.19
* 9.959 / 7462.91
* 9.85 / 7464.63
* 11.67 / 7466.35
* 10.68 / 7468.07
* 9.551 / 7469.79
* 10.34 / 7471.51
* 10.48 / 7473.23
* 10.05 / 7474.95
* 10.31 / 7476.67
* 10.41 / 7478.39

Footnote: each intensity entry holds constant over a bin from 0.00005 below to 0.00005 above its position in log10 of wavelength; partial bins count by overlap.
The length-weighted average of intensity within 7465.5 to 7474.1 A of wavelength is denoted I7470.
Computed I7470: 10.5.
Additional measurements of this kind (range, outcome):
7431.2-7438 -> 10.3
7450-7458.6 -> 10.2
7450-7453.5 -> 10.2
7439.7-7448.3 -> 10.2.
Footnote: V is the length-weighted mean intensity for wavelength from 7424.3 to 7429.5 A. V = 10.4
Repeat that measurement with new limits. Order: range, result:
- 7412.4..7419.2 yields 10.4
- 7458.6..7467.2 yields 10.1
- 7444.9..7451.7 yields 9.94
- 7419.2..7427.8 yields 9.97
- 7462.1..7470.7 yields 10.3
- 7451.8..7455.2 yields 10.3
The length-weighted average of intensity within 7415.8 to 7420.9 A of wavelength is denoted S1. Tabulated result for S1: 10.2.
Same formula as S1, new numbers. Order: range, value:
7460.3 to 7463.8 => 9.69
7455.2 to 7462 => 9.71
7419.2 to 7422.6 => 9.35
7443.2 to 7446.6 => 9.88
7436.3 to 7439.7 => 10.6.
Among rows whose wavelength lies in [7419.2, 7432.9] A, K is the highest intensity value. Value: 10.89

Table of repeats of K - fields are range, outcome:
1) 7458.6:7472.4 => 11.67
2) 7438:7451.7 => 10.86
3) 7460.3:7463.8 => 9.959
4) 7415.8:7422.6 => 10.65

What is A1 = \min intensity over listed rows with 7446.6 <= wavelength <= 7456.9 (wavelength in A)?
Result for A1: 9.207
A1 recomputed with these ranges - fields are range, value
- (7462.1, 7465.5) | 9.85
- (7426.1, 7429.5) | 10.5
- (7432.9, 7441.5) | 9.835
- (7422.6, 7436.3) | 8.913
